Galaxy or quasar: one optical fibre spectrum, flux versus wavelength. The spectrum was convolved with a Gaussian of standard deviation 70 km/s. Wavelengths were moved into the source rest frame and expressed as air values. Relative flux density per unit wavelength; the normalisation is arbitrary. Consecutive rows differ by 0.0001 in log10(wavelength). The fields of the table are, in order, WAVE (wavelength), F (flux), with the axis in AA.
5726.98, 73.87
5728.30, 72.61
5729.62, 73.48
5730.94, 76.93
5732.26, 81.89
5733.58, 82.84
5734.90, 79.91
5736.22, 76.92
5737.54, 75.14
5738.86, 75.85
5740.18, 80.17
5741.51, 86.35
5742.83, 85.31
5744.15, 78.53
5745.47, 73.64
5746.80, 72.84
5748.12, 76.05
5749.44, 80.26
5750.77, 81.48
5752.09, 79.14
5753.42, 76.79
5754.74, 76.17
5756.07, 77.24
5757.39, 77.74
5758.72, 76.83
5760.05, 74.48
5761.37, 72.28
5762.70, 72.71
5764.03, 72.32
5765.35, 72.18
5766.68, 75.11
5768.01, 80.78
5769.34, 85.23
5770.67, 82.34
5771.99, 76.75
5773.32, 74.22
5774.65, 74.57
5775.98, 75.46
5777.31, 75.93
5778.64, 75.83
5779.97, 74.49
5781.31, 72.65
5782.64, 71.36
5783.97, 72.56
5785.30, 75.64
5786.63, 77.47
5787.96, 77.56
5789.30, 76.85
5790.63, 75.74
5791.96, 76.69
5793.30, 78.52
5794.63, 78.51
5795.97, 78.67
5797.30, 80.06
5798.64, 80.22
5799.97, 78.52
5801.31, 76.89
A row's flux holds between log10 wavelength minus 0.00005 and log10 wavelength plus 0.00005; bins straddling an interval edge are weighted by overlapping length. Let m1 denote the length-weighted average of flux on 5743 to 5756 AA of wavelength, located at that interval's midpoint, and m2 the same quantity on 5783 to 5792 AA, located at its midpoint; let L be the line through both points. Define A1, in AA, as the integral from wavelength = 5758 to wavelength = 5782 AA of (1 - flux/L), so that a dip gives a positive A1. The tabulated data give 0.3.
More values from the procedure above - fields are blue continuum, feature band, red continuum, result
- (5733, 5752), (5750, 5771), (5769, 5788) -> 0.1 AA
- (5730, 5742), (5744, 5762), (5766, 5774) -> 0.6 AA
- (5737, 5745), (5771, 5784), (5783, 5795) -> 0.5 AA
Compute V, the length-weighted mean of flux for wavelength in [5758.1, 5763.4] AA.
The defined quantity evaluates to 74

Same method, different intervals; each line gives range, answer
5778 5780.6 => 75.2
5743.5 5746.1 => 76.2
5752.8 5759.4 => 76.9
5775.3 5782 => 74.8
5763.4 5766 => 72.5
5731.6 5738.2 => 79.4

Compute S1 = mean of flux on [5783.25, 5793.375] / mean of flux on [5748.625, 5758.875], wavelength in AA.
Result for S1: 0.97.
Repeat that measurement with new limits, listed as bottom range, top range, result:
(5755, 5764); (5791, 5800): 1.05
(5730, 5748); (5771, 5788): 0.95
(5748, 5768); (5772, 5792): 0.99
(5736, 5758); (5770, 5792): 0.97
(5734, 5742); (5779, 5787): 0.94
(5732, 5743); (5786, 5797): 0.97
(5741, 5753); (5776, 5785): 0.93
